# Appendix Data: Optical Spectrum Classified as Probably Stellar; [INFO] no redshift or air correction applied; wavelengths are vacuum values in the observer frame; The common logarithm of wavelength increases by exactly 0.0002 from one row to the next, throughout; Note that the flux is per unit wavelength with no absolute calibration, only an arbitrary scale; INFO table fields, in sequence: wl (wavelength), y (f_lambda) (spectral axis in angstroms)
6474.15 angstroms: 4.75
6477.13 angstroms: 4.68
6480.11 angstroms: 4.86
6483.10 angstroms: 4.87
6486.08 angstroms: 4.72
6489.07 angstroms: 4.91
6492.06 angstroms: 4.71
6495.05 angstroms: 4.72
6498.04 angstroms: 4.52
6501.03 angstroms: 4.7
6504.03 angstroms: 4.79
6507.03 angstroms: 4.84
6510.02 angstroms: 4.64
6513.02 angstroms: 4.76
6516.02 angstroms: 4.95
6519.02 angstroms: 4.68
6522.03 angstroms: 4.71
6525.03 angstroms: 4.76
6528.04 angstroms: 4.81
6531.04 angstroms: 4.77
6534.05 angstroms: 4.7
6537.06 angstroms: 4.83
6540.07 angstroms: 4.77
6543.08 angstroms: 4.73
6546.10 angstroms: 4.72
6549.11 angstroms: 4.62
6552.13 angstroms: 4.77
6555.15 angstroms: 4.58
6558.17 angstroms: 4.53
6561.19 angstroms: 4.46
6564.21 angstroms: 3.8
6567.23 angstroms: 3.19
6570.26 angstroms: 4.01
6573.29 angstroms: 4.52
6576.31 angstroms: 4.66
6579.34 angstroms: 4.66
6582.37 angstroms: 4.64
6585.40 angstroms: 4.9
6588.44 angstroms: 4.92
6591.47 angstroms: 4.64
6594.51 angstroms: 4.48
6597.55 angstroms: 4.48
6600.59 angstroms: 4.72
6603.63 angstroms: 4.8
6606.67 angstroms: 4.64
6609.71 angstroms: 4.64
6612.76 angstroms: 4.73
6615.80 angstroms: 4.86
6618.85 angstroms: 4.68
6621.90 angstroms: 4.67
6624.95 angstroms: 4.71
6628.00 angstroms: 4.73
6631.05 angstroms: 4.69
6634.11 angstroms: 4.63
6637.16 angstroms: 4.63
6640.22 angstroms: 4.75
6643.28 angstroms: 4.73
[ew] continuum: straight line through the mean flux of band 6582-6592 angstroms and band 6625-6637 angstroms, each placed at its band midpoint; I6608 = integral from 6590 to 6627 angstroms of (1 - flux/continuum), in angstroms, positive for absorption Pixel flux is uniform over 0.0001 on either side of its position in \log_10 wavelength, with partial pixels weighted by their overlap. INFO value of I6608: 0.6 angstroms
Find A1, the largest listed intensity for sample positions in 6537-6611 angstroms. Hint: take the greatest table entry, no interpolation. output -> 4.92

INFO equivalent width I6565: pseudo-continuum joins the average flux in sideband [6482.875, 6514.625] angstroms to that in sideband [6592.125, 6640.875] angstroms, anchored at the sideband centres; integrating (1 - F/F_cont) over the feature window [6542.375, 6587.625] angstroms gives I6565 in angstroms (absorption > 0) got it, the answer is 2.39 angstroms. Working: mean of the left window 4.74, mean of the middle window 4.45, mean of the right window 4.68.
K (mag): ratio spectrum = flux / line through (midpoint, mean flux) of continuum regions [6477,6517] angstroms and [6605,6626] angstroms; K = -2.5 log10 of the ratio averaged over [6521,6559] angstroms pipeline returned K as 0.01 mag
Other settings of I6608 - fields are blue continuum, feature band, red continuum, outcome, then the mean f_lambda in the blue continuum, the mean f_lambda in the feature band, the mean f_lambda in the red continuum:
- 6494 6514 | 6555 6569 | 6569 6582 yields 1.4 angstroms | 4.71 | 4.06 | 4.49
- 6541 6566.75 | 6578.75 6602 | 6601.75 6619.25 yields -0.2 angstroms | 4.48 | 4.68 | 4.73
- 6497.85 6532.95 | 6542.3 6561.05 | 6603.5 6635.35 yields 0.4 angstroms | 4.75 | 4.64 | 4.7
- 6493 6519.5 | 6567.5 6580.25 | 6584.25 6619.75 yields 1.0 angstroms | 4.74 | 4.33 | 4.71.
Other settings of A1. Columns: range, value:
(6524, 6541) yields 4.83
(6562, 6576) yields 4.52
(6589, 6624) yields 4.86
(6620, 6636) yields 4.73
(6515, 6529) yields 4.95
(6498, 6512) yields 4.84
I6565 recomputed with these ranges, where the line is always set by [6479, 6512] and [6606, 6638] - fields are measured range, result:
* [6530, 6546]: -0.1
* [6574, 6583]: 0.1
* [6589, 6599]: 0.3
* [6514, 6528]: -0.1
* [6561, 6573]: 2.2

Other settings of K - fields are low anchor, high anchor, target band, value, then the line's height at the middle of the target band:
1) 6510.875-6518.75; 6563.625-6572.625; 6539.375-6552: -0.13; 4.19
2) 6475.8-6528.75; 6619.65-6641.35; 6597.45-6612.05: 0.01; 4.7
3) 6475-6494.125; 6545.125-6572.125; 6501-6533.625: -0.05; 4.57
